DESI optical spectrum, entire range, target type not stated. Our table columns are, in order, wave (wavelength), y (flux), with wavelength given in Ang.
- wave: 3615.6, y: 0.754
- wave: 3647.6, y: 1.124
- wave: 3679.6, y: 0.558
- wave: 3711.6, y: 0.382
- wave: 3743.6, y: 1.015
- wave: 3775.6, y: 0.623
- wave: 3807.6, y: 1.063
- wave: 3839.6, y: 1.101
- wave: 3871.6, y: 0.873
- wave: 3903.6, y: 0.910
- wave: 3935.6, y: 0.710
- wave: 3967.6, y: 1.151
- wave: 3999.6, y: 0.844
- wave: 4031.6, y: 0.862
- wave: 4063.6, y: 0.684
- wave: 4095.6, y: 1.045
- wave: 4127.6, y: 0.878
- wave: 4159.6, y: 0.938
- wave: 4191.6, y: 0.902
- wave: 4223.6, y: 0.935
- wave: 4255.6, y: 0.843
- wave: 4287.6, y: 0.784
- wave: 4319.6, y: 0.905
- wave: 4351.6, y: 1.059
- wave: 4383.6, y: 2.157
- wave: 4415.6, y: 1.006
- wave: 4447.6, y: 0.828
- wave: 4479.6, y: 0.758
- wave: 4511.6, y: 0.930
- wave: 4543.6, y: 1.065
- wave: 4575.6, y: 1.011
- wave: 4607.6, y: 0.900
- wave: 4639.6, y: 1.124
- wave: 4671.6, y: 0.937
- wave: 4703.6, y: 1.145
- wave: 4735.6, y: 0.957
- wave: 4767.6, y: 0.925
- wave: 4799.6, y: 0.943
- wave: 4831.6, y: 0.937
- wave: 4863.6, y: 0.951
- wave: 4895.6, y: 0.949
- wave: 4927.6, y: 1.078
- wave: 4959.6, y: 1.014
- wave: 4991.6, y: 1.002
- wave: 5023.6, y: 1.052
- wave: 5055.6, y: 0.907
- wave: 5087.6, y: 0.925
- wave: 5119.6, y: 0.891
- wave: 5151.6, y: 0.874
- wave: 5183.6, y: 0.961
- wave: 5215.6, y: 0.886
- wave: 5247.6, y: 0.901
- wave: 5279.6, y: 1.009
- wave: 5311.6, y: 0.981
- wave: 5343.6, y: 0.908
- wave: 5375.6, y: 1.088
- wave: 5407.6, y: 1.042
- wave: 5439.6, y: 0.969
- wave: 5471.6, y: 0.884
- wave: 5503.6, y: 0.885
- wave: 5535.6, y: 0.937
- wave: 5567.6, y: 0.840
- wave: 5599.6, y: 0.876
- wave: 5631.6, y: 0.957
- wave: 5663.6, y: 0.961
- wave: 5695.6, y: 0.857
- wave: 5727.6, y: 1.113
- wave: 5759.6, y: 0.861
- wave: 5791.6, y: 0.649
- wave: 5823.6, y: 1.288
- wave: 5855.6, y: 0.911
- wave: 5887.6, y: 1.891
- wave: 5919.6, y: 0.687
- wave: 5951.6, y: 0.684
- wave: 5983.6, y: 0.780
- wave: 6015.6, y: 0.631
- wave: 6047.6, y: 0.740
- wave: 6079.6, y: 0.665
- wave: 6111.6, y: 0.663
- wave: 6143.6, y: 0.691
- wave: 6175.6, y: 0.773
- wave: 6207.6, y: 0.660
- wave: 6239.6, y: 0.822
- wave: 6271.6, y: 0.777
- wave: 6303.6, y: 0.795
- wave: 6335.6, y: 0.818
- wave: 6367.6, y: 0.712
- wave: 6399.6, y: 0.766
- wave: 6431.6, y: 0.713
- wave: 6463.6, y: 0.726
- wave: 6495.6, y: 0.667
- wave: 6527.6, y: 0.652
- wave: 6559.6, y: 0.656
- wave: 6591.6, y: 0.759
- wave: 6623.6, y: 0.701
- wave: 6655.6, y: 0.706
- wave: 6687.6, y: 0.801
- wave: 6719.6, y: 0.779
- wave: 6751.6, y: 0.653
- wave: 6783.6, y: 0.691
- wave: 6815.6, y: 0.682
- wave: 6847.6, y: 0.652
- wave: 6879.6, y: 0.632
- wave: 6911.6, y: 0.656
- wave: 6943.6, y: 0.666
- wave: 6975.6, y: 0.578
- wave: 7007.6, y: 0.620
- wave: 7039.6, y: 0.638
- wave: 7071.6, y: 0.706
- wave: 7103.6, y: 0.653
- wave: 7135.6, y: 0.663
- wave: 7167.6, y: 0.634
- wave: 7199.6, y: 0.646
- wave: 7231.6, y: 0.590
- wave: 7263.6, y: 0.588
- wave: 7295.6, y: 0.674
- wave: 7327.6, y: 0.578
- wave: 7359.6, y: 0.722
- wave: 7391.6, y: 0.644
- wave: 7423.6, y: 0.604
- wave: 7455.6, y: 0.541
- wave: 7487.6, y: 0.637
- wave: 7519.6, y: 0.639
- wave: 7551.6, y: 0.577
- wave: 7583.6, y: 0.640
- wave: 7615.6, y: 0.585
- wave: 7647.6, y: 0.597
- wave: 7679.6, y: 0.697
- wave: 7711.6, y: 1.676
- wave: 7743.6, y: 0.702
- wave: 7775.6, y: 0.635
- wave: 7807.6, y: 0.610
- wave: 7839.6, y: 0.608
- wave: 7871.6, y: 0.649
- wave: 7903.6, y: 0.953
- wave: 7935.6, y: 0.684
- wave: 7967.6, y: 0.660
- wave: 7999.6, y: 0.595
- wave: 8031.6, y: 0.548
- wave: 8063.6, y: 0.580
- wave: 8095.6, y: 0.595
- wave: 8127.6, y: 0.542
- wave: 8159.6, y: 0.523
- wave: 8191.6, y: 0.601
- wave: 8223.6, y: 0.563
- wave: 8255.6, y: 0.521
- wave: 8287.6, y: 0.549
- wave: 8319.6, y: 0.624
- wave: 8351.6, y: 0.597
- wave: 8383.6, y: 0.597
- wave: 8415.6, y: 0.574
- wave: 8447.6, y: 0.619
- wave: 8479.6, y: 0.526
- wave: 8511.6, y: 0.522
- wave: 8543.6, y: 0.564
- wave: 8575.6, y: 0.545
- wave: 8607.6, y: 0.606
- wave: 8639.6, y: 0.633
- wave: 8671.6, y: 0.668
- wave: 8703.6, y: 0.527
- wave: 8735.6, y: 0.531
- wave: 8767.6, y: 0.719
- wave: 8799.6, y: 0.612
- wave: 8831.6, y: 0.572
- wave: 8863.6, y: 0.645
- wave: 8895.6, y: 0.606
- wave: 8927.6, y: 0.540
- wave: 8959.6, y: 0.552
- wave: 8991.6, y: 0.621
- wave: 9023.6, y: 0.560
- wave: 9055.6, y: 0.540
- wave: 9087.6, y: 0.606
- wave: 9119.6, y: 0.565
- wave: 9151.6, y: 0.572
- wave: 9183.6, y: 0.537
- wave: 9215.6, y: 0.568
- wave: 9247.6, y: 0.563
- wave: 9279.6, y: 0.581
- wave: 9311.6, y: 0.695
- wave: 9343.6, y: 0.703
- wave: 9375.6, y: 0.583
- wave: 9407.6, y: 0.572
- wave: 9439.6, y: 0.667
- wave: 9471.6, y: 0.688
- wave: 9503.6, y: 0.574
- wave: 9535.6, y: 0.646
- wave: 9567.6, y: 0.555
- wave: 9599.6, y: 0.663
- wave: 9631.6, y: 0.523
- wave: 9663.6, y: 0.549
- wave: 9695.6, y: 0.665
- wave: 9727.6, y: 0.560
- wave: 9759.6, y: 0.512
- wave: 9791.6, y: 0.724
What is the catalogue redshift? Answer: 0.18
